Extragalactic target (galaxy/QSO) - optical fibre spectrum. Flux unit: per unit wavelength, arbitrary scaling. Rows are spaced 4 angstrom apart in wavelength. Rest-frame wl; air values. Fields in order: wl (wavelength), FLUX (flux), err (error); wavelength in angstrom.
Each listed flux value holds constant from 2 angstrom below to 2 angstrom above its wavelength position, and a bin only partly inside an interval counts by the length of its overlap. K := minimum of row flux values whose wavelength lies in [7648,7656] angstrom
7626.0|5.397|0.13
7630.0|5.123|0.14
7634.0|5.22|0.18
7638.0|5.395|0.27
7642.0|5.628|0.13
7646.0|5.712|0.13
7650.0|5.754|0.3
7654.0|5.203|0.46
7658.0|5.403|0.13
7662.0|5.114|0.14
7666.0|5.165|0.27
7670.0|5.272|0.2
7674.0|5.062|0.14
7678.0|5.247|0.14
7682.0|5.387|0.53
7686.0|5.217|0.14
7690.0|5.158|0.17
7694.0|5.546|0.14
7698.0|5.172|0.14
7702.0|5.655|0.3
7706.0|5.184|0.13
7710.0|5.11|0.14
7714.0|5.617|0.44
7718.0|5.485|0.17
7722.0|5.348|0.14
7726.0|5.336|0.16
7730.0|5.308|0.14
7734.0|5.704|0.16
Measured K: 5.203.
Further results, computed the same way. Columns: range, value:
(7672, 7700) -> 5.062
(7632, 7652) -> 5.22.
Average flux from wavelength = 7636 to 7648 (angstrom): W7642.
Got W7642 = 5.58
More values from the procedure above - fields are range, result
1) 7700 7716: 5.39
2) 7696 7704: 5.41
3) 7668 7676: 5.17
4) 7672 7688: 5.23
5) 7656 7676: 5.2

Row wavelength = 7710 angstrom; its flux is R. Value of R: 5.11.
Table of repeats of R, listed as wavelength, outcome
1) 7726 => 5.336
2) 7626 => 5.397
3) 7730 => 5.308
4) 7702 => 5.655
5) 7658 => 5.403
